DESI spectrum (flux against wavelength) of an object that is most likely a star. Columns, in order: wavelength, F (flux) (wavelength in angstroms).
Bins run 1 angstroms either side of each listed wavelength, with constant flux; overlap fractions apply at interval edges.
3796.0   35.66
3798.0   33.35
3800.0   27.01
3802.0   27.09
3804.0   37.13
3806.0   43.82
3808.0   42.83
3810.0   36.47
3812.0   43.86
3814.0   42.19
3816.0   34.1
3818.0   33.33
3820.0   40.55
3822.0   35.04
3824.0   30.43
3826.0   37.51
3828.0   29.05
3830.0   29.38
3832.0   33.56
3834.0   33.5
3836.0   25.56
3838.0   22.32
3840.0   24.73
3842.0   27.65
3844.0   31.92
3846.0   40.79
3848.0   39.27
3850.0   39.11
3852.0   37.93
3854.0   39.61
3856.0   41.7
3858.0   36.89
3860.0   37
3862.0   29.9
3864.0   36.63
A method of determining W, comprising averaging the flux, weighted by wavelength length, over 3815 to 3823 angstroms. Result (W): 35.8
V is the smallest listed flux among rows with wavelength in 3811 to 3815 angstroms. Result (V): 42.19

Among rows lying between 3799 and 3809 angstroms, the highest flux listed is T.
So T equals 43.82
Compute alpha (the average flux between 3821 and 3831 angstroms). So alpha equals 32.3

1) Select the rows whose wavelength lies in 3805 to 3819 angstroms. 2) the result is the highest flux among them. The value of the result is 43.86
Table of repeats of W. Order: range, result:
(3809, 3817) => 39.2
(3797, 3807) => 33.7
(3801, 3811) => 37.5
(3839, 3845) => 28.1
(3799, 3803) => 27.1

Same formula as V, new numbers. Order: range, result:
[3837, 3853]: 22.32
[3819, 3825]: 30.43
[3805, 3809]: 42.83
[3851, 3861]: 36.89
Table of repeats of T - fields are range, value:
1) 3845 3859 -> 41.7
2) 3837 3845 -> 31.92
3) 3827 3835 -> 33.56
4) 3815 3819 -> 34.1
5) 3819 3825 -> 40.55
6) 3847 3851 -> 39.27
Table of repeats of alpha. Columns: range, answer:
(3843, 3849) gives 37.3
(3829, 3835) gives 32.1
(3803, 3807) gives 40.5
